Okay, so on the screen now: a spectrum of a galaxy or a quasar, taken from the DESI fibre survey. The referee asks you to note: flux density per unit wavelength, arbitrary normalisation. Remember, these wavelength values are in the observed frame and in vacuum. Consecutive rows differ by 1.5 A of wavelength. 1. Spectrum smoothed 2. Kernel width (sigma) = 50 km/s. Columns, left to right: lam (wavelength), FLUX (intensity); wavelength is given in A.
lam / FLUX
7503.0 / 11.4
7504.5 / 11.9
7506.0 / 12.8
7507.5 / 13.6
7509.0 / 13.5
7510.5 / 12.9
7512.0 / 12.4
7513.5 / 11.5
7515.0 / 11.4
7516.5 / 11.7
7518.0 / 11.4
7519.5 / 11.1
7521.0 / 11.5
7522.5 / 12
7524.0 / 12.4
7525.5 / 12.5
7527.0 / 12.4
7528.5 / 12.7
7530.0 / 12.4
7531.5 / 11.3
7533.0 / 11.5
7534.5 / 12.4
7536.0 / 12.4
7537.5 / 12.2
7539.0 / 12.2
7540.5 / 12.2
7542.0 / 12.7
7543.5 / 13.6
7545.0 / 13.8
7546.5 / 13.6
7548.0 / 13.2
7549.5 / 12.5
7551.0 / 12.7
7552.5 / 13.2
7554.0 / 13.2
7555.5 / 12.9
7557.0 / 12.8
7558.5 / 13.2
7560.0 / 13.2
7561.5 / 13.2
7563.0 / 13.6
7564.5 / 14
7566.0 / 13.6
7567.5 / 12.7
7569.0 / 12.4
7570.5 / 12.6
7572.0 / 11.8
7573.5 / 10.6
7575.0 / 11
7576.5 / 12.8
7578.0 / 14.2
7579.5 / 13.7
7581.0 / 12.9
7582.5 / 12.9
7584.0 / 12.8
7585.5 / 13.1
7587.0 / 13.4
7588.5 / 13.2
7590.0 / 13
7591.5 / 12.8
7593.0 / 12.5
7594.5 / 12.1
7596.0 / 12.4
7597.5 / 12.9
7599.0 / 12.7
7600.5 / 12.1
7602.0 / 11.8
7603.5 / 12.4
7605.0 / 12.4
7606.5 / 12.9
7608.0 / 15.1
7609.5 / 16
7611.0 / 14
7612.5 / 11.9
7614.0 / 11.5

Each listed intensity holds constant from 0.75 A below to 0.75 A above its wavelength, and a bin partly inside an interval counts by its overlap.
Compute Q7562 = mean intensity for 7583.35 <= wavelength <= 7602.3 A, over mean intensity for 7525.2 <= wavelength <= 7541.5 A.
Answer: 1.04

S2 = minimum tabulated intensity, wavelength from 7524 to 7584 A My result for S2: 10.6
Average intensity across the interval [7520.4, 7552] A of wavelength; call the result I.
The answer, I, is 12.5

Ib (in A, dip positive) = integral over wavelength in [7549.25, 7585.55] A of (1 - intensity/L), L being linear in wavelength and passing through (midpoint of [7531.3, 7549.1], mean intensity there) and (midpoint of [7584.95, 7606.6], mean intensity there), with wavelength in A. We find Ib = -0.7 A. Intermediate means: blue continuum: 12.6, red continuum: 12.6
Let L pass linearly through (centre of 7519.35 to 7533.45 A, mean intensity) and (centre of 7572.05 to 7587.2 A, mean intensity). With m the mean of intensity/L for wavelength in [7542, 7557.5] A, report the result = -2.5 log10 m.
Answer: -0.07 mag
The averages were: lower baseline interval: 12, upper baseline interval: 12.7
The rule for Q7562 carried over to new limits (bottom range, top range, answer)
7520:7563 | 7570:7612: 1.02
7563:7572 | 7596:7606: 0.95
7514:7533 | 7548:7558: 1.09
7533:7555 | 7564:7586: 0.99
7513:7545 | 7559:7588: 1.06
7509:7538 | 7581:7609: 1.07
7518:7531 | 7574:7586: 1.07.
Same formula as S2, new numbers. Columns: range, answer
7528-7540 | 11.3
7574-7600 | 11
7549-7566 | 12.5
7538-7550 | 12.2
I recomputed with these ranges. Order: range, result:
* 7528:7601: 12.8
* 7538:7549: 13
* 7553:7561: 13.1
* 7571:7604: 12.6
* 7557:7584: 12.8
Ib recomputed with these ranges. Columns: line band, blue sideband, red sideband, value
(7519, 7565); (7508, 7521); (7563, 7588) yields -1.1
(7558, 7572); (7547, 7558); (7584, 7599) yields -0.2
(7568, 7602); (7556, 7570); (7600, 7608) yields 0.6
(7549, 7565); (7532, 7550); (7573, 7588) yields -0.5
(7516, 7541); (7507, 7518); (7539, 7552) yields 1.3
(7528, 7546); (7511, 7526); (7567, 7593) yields -0.6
